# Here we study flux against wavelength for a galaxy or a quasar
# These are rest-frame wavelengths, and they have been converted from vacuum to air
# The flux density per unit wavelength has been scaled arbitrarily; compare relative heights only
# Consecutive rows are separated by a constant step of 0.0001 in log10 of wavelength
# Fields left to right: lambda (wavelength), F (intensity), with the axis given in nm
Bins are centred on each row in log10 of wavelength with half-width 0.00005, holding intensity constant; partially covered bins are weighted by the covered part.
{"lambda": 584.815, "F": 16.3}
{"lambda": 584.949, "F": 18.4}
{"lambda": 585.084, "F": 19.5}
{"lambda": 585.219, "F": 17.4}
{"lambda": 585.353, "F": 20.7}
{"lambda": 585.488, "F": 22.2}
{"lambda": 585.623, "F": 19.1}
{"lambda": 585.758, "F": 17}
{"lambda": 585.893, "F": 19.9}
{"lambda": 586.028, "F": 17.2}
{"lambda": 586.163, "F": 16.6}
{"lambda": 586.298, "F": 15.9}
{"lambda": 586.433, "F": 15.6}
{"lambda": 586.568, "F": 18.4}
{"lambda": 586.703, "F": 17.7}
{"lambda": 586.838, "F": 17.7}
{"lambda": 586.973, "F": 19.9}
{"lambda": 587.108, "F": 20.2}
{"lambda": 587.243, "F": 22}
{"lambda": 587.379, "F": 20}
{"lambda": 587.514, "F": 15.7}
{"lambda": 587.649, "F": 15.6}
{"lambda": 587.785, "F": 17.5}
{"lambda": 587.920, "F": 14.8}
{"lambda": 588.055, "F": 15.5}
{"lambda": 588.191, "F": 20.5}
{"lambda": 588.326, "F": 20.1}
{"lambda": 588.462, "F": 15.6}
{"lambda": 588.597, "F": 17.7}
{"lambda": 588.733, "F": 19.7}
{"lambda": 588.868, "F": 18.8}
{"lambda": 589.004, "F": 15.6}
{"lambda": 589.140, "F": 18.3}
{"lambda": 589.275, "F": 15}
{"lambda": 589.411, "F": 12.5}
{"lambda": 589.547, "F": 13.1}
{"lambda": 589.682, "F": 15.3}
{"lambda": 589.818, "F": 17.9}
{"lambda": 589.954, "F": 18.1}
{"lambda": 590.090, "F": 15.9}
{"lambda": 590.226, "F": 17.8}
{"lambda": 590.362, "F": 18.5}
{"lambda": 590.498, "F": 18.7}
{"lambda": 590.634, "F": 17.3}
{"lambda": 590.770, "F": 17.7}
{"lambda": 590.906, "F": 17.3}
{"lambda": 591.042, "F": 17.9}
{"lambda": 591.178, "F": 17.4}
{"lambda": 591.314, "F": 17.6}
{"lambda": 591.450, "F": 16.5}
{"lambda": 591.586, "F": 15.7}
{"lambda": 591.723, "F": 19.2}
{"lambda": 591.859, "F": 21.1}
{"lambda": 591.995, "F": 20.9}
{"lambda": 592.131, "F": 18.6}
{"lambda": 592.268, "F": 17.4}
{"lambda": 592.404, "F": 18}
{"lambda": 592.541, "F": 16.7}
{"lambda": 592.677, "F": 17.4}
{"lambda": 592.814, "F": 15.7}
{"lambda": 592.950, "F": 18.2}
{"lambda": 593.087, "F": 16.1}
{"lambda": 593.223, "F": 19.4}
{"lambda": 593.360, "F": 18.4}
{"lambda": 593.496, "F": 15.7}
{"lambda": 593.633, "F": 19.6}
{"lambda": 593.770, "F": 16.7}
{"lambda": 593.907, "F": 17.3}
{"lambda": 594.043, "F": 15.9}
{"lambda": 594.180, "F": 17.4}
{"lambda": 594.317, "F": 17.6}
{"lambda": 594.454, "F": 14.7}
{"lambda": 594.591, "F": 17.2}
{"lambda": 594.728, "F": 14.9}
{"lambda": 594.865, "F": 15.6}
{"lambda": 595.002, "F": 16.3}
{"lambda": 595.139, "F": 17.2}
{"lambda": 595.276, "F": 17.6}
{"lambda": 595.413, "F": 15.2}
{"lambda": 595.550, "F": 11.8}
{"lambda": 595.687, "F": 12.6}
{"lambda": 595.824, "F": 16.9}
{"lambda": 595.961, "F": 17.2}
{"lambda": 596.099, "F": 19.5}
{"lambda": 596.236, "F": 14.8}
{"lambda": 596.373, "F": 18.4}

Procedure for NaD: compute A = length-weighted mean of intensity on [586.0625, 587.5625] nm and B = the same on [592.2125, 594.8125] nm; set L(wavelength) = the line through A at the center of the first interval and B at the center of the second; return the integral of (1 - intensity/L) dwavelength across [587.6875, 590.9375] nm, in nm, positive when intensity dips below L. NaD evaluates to 0.13 nm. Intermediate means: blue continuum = 18.2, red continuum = 17.1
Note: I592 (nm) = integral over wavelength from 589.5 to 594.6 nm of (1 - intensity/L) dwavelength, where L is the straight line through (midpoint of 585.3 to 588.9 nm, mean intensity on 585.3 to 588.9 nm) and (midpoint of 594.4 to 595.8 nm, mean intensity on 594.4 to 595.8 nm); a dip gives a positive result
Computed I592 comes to -0.313 nm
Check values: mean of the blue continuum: 18.2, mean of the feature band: 17.4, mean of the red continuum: 15.4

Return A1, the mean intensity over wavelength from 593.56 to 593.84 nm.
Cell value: 18.1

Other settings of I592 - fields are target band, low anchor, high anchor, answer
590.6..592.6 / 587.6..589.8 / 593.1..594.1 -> -0.094 nm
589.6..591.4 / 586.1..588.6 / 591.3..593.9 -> 0.035 nm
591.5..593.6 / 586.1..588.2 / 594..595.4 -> -0.146 nm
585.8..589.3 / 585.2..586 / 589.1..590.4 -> 0.012 nm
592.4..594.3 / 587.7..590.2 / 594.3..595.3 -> -0.106 nm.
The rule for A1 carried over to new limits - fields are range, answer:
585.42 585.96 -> 19.5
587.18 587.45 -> 20.9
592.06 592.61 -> 17.7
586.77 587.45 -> 19.9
